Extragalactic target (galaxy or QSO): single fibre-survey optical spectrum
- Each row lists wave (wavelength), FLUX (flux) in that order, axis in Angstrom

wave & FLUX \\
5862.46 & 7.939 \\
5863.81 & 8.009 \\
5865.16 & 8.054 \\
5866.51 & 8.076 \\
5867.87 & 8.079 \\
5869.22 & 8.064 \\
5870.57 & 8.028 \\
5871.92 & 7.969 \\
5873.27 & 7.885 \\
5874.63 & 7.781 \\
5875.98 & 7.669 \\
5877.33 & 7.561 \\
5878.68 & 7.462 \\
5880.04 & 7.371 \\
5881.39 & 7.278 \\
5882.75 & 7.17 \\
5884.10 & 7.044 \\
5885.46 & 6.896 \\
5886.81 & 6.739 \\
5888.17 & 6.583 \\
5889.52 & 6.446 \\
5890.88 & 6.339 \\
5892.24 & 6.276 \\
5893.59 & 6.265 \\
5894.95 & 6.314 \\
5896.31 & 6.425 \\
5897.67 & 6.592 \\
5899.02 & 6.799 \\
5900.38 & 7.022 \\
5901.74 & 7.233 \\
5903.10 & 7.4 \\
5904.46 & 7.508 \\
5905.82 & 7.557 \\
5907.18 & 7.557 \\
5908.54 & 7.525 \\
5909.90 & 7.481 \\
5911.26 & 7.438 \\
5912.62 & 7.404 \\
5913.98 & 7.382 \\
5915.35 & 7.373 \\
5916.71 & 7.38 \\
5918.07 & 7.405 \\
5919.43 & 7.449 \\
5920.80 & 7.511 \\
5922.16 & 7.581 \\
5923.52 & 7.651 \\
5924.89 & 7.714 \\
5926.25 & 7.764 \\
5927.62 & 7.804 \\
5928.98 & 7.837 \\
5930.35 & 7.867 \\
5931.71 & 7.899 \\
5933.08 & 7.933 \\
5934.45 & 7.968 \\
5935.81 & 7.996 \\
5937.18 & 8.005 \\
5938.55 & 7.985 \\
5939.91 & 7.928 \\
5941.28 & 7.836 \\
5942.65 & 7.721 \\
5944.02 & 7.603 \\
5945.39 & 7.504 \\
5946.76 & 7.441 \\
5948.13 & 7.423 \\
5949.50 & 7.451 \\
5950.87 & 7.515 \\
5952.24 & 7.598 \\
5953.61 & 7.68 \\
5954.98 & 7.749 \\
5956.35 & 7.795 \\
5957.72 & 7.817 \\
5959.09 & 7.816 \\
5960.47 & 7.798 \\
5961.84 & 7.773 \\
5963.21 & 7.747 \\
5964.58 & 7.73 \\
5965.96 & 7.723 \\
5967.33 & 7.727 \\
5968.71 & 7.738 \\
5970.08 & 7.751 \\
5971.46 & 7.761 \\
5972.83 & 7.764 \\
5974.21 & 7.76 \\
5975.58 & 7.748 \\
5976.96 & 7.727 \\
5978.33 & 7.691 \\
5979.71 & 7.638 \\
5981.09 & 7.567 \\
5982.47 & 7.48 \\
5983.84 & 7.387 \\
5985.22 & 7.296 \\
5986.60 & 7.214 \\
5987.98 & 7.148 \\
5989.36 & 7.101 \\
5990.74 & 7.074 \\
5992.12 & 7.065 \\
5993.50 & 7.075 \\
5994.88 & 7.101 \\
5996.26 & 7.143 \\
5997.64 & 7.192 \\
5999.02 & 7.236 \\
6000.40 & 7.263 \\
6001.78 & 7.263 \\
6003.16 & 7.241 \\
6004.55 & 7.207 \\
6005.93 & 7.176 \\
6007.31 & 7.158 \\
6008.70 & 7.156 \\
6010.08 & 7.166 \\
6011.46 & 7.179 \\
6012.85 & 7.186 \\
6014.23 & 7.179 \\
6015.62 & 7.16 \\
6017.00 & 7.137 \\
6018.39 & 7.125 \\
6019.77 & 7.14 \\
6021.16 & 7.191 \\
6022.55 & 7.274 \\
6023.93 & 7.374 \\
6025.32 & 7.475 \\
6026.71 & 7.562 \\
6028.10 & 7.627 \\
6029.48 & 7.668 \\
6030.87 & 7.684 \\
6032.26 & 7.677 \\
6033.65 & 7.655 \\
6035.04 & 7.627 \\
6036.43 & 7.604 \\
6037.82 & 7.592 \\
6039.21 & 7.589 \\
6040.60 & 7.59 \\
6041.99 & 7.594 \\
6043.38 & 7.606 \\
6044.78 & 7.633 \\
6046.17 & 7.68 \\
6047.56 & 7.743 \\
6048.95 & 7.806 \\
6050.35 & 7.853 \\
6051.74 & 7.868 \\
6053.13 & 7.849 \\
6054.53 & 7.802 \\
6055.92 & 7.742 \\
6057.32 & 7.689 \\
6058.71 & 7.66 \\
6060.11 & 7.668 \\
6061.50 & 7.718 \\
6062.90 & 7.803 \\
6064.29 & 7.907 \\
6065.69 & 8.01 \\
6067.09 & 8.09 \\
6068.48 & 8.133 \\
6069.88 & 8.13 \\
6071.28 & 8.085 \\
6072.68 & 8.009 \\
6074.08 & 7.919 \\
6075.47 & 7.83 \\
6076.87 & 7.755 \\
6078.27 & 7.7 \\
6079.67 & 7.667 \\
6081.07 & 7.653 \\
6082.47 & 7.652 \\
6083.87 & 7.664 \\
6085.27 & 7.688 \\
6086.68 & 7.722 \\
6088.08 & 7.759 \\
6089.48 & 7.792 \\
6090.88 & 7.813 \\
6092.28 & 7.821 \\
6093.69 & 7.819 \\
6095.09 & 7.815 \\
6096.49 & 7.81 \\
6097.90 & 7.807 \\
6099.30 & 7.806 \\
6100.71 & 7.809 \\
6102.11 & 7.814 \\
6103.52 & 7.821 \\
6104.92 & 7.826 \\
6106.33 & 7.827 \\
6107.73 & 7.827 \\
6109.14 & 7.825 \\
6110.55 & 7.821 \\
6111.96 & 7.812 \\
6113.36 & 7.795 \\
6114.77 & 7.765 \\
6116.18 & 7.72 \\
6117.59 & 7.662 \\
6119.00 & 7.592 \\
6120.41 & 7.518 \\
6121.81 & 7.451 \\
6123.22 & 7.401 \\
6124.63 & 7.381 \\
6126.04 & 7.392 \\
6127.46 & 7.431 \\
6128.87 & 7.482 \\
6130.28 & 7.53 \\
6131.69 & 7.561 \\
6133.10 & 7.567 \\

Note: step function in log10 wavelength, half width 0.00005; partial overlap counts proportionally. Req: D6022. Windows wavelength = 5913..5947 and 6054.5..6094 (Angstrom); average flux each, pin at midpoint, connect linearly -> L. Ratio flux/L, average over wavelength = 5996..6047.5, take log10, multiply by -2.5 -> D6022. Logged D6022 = 0.06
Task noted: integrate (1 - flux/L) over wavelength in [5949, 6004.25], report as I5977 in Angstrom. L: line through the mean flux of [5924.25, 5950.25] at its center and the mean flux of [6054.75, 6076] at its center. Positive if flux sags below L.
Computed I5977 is 2.1 Angstrom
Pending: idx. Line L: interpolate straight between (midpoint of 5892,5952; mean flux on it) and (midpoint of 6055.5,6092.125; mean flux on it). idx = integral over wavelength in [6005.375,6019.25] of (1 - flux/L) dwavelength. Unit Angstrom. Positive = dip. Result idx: 0.9 Angstrom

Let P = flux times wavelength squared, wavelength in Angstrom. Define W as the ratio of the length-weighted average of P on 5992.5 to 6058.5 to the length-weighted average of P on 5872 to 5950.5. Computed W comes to 1.05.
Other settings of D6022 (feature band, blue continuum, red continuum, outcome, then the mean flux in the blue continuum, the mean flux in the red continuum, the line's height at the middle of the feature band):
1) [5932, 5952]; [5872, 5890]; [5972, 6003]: -0.060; 7.26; 7.36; 7.32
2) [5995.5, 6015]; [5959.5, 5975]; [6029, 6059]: 0.077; 7.75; 7.69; 7.72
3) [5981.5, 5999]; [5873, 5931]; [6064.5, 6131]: 0.041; 7.24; 7.75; 7.47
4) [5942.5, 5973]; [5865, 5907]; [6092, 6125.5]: -0.043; 7.21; 7.73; 7.38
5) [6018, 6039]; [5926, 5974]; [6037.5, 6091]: 0.040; 7.75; 7.78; 7.77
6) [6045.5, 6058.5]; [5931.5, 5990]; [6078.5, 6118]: -0.006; 7.67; 7.77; 7.74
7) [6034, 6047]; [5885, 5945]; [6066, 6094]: 0.015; 7.35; 7.84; 7.72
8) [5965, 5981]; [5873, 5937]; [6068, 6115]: -0.032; 7.31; 7.82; 7.5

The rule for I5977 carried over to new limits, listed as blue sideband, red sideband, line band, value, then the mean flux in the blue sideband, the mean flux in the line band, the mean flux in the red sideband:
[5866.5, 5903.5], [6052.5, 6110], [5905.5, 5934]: -1.3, 7.15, 7.6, 7.82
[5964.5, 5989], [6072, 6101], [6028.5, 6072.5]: -0.3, 7.59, 7.77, 7.78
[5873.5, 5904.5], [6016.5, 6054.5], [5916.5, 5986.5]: -4.6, 6.97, 7.69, 7.57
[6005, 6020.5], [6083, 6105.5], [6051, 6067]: -0.6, 7.16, 7.8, 7.79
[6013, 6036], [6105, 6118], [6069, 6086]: -0.4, 7.41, 7.81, 7.79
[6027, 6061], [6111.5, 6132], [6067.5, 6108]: -1.1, 7.69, 7.82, 7.56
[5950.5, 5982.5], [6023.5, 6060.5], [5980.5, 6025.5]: 2.8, 7.72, 7.21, 7.66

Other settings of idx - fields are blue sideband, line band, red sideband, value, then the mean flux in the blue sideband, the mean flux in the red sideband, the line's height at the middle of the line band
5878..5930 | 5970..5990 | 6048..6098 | -0.16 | 7.19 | 7.82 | 7.47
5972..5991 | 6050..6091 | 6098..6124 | -0.90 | 7.48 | 7.73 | 7.65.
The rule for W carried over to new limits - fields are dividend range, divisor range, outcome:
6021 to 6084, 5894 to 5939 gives 1.08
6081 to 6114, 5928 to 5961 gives 1.06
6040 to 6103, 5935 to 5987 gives 1.05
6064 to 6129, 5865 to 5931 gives 1.13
